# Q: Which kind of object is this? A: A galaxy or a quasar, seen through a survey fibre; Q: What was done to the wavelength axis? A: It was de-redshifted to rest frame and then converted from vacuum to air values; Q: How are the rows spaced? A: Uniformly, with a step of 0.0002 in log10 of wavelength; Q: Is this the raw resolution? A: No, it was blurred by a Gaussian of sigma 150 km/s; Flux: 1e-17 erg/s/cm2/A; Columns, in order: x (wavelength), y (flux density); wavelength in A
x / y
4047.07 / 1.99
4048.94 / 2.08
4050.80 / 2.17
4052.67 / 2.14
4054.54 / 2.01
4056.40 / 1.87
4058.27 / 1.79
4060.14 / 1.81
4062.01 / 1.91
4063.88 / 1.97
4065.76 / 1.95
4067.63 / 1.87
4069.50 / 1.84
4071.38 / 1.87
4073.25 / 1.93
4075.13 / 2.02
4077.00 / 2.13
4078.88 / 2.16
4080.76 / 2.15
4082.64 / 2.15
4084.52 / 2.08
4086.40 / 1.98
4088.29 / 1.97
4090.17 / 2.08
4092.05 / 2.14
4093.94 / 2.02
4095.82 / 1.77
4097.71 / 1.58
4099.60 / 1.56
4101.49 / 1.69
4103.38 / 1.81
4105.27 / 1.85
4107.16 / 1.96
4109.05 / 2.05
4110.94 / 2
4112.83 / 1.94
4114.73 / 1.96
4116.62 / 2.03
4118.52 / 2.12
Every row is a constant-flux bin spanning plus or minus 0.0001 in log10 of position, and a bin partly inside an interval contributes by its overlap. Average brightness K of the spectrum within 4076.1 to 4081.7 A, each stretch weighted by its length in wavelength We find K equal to 2.15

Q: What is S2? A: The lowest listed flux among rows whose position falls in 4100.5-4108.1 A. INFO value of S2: 1.69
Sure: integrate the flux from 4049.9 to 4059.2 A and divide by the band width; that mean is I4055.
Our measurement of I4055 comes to 2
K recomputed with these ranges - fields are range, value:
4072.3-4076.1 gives 1.98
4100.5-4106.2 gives 1.78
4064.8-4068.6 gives 1.91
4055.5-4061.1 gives 1.82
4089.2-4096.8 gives 2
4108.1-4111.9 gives 2.03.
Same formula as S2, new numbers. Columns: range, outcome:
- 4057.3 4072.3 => 1.79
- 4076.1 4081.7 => 2.13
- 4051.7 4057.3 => 1.87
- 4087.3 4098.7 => 1.58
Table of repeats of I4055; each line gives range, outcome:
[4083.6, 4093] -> 2.05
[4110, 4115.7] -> 1.97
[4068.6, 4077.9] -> 1.96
